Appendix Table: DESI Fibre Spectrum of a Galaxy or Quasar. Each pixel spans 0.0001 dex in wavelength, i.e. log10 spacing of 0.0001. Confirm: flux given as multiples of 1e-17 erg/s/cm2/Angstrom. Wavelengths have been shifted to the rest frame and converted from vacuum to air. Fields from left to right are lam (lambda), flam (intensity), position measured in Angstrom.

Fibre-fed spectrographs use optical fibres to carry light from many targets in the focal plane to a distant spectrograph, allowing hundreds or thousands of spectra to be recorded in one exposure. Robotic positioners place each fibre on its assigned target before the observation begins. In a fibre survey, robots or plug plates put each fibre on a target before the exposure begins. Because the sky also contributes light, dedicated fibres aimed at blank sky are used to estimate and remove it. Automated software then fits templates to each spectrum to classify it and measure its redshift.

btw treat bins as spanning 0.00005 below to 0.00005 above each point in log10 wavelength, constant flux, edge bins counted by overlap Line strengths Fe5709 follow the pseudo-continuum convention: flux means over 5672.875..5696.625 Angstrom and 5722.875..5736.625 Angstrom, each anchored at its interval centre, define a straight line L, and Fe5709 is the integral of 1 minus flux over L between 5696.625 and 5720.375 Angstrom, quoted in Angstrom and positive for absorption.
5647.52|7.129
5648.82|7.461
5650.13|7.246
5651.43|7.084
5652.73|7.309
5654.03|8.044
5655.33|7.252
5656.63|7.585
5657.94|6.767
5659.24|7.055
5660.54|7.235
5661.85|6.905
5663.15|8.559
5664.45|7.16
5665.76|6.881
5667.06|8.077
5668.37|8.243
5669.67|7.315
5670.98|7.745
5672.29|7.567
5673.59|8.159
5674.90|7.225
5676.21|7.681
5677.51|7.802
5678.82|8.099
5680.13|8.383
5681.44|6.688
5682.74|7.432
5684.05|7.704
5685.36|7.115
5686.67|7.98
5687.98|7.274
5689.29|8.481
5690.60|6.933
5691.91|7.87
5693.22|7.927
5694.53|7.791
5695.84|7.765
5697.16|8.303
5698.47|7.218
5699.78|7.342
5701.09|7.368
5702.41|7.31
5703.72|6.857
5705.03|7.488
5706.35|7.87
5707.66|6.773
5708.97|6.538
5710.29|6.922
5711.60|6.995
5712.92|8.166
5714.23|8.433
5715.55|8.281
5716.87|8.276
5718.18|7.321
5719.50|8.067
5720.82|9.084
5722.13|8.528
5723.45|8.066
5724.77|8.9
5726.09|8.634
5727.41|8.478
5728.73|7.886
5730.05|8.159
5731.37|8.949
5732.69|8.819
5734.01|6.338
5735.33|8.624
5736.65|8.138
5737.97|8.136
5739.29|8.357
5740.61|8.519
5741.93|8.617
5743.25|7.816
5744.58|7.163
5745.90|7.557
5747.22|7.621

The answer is 1.36 Angstrom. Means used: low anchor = 7.69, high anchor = 8.28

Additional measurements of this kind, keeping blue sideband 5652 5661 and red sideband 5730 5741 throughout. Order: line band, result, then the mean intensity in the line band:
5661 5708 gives 0.3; 7.59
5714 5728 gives -0.5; 8.36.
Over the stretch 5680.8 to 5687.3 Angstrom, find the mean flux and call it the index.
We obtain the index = 7.39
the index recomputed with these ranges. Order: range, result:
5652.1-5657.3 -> 7.54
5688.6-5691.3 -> 7.71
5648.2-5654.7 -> 7.42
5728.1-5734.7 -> 8.03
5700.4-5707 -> 7.37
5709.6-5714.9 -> 7.62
